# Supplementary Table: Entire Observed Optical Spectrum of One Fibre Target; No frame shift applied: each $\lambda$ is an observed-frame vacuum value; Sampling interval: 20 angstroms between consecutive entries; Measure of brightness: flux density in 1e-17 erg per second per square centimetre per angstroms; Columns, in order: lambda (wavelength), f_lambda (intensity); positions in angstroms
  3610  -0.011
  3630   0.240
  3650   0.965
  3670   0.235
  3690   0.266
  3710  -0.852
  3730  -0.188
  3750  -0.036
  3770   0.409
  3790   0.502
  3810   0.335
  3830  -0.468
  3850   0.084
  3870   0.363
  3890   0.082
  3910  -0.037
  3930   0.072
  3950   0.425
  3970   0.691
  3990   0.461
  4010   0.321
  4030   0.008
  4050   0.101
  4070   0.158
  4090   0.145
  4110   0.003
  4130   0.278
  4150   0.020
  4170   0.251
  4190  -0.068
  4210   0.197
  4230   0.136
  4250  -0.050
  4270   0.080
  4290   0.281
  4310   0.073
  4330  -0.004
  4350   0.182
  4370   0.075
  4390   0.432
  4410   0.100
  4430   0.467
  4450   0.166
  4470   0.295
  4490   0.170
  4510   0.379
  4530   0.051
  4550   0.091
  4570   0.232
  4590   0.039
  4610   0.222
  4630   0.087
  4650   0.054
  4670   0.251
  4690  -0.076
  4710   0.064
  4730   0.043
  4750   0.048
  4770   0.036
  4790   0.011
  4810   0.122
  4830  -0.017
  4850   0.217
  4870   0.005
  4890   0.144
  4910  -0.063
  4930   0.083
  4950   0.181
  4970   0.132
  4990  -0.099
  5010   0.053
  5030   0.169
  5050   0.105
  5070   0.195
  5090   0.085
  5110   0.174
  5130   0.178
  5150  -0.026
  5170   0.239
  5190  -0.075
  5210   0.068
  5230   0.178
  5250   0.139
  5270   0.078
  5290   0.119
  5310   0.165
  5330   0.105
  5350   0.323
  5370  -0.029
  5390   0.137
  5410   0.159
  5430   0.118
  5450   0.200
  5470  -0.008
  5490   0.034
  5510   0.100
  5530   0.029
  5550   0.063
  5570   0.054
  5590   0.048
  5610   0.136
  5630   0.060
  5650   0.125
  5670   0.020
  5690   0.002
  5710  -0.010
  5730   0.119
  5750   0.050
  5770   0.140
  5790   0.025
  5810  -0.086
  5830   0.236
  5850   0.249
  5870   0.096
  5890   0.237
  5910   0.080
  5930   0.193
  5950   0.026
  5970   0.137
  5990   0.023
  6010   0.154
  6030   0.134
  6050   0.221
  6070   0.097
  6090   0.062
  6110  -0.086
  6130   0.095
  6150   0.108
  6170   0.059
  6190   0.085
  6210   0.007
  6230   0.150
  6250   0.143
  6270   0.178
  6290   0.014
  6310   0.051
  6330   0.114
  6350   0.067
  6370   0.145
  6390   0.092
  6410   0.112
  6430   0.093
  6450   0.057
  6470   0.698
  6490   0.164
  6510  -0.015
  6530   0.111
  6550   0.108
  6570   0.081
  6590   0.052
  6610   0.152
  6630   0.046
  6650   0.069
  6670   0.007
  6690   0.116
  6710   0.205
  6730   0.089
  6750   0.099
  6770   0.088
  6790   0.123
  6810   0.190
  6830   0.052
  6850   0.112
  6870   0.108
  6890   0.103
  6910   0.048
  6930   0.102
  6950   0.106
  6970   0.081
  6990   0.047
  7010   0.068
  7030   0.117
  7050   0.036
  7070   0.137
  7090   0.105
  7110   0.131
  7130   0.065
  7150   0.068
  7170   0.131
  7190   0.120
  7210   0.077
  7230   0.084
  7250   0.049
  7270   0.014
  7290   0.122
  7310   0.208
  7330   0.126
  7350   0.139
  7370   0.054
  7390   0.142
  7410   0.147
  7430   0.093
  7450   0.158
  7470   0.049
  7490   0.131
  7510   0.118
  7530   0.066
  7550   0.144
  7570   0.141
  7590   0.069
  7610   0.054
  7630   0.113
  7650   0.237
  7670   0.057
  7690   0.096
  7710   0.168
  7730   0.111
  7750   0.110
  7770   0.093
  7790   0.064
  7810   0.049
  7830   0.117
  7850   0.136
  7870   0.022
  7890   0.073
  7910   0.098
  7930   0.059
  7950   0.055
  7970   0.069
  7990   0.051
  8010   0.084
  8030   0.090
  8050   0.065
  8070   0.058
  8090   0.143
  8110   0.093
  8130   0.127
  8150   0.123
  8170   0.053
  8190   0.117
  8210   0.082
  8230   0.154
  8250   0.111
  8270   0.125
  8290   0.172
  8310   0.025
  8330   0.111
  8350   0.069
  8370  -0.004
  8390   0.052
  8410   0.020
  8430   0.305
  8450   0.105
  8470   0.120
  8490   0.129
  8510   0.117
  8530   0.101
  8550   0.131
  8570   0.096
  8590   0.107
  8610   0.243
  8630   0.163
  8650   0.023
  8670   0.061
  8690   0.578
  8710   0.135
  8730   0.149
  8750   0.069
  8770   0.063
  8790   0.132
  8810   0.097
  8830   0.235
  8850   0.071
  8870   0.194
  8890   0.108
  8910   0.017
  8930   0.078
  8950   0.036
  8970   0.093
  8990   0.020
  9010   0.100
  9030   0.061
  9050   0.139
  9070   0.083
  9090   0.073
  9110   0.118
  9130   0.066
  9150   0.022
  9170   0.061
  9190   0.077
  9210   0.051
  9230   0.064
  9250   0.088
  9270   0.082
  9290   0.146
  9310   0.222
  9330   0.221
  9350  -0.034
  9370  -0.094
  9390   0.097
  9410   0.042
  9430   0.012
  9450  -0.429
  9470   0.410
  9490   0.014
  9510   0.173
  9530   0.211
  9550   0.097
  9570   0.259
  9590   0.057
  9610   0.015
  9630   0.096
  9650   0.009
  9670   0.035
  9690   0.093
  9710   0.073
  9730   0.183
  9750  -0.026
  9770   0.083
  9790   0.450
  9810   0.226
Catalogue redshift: 0.734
